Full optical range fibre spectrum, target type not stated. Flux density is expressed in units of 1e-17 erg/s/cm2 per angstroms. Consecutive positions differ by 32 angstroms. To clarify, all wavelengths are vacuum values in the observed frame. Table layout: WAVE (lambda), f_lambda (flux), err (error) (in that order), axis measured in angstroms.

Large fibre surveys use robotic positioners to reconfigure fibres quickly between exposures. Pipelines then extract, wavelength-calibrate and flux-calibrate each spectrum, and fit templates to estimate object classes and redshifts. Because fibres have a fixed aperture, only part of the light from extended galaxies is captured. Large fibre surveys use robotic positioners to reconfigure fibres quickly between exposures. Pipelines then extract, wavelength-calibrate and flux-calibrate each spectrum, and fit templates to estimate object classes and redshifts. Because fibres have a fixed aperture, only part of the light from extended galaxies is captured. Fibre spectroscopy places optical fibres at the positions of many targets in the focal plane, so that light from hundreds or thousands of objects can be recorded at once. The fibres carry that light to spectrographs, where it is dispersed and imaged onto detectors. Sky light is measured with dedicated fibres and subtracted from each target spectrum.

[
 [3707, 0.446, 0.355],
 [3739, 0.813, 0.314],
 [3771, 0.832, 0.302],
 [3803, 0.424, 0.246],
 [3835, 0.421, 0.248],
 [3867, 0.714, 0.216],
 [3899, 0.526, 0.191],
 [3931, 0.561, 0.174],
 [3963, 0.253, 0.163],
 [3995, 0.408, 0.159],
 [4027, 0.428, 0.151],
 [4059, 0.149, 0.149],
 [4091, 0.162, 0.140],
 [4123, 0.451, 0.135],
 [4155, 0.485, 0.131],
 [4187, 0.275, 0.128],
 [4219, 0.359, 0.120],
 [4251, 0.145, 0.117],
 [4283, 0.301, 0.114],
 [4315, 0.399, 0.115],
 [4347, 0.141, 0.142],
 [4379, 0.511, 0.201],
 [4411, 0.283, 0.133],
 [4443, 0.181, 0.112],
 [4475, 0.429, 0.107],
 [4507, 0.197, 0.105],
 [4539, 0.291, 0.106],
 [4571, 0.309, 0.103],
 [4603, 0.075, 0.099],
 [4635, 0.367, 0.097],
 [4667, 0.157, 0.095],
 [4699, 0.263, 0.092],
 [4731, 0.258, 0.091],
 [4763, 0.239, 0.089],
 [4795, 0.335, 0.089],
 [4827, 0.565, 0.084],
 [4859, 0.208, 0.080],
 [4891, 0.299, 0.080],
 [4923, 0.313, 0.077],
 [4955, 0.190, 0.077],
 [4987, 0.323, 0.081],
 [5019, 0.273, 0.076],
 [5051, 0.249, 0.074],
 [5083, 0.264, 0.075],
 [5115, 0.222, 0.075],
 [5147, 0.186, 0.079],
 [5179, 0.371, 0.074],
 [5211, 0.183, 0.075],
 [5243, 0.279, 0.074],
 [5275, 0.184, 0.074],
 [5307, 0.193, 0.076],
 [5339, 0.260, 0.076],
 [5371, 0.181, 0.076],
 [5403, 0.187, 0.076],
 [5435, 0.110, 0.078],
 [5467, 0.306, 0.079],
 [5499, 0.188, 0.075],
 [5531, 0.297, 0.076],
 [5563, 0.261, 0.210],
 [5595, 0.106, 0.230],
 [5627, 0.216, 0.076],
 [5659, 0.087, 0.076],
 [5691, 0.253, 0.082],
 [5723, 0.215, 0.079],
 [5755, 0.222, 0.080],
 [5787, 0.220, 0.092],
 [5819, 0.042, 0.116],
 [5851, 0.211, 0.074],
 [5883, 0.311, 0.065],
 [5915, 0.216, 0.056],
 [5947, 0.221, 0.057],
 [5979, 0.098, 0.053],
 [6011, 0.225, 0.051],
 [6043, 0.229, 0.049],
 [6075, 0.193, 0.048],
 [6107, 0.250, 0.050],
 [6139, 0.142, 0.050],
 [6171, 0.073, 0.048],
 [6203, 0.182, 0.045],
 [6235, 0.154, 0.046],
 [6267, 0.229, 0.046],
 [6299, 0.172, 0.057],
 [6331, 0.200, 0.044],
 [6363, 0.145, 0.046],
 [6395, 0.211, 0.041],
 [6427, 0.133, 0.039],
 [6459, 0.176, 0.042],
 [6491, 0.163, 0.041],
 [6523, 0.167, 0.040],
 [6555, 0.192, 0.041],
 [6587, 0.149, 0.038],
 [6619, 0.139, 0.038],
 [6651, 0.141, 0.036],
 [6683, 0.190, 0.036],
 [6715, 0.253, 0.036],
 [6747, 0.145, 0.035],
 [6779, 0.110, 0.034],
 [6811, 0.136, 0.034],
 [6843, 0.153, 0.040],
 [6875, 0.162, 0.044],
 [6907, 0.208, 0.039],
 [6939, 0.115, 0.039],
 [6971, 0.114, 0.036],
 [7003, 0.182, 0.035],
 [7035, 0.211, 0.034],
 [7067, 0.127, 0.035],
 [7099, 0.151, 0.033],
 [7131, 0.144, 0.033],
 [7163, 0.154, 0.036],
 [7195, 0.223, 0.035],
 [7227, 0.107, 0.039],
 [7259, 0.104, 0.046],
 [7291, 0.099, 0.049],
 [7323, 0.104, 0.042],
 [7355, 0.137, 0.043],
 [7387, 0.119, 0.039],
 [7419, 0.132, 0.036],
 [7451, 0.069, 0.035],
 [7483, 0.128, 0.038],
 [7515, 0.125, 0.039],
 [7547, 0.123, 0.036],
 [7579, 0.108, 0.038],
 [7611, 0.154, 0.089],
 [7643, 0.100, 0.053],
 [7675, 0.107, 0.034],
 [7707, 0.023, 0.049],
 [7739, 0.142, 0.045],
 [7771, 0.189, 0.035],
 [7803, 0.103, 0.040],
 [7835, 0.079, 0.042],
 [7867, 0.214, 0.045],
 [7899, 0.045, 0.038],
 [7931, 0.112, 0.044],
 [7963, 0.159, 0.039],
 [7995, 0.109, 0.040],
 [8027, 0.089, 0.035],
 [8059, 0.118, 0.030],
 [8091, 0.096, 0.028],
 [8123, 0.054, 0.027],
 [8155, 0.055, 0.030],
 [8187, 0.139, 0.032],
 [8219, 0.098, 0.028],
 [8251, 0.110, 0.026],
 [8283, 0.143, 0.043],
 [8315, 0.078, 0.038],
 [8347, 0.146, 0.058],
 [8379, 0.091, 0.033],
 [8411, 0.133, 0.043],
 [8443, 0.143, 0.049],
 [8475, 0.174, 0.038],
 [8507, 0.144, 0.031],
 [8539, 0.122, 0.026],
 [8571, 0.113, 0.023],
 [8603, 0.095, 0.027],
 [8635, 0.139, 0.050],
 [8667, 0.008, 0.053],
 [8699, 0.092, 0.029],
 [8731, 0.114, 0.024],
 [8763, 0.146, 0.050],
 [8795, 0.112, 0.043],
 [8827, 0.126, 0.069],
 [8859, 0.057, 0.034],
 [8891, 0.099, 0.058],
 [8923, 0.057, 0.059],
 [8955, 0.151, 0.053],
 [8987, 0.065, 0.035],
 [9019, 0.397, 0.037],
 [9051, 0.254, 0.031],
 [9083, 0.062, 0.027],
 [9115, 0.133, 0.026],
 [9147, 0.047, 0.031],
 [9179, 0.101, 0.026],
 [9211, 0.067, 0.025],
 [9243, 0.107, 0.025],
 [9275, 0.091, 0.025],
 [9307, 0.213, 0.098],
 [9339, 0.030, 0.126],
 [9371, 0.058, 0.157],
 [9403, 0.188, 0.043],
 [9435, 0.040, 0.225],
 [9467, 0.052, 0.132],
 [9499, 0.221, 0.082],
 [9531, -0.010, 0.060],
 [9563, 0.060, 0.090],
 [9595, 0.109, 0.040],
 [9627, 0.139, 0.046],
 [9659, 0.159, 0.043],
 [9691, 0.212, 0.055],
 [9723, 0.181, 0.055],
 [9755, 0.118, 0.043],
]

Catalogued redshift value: 1.422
